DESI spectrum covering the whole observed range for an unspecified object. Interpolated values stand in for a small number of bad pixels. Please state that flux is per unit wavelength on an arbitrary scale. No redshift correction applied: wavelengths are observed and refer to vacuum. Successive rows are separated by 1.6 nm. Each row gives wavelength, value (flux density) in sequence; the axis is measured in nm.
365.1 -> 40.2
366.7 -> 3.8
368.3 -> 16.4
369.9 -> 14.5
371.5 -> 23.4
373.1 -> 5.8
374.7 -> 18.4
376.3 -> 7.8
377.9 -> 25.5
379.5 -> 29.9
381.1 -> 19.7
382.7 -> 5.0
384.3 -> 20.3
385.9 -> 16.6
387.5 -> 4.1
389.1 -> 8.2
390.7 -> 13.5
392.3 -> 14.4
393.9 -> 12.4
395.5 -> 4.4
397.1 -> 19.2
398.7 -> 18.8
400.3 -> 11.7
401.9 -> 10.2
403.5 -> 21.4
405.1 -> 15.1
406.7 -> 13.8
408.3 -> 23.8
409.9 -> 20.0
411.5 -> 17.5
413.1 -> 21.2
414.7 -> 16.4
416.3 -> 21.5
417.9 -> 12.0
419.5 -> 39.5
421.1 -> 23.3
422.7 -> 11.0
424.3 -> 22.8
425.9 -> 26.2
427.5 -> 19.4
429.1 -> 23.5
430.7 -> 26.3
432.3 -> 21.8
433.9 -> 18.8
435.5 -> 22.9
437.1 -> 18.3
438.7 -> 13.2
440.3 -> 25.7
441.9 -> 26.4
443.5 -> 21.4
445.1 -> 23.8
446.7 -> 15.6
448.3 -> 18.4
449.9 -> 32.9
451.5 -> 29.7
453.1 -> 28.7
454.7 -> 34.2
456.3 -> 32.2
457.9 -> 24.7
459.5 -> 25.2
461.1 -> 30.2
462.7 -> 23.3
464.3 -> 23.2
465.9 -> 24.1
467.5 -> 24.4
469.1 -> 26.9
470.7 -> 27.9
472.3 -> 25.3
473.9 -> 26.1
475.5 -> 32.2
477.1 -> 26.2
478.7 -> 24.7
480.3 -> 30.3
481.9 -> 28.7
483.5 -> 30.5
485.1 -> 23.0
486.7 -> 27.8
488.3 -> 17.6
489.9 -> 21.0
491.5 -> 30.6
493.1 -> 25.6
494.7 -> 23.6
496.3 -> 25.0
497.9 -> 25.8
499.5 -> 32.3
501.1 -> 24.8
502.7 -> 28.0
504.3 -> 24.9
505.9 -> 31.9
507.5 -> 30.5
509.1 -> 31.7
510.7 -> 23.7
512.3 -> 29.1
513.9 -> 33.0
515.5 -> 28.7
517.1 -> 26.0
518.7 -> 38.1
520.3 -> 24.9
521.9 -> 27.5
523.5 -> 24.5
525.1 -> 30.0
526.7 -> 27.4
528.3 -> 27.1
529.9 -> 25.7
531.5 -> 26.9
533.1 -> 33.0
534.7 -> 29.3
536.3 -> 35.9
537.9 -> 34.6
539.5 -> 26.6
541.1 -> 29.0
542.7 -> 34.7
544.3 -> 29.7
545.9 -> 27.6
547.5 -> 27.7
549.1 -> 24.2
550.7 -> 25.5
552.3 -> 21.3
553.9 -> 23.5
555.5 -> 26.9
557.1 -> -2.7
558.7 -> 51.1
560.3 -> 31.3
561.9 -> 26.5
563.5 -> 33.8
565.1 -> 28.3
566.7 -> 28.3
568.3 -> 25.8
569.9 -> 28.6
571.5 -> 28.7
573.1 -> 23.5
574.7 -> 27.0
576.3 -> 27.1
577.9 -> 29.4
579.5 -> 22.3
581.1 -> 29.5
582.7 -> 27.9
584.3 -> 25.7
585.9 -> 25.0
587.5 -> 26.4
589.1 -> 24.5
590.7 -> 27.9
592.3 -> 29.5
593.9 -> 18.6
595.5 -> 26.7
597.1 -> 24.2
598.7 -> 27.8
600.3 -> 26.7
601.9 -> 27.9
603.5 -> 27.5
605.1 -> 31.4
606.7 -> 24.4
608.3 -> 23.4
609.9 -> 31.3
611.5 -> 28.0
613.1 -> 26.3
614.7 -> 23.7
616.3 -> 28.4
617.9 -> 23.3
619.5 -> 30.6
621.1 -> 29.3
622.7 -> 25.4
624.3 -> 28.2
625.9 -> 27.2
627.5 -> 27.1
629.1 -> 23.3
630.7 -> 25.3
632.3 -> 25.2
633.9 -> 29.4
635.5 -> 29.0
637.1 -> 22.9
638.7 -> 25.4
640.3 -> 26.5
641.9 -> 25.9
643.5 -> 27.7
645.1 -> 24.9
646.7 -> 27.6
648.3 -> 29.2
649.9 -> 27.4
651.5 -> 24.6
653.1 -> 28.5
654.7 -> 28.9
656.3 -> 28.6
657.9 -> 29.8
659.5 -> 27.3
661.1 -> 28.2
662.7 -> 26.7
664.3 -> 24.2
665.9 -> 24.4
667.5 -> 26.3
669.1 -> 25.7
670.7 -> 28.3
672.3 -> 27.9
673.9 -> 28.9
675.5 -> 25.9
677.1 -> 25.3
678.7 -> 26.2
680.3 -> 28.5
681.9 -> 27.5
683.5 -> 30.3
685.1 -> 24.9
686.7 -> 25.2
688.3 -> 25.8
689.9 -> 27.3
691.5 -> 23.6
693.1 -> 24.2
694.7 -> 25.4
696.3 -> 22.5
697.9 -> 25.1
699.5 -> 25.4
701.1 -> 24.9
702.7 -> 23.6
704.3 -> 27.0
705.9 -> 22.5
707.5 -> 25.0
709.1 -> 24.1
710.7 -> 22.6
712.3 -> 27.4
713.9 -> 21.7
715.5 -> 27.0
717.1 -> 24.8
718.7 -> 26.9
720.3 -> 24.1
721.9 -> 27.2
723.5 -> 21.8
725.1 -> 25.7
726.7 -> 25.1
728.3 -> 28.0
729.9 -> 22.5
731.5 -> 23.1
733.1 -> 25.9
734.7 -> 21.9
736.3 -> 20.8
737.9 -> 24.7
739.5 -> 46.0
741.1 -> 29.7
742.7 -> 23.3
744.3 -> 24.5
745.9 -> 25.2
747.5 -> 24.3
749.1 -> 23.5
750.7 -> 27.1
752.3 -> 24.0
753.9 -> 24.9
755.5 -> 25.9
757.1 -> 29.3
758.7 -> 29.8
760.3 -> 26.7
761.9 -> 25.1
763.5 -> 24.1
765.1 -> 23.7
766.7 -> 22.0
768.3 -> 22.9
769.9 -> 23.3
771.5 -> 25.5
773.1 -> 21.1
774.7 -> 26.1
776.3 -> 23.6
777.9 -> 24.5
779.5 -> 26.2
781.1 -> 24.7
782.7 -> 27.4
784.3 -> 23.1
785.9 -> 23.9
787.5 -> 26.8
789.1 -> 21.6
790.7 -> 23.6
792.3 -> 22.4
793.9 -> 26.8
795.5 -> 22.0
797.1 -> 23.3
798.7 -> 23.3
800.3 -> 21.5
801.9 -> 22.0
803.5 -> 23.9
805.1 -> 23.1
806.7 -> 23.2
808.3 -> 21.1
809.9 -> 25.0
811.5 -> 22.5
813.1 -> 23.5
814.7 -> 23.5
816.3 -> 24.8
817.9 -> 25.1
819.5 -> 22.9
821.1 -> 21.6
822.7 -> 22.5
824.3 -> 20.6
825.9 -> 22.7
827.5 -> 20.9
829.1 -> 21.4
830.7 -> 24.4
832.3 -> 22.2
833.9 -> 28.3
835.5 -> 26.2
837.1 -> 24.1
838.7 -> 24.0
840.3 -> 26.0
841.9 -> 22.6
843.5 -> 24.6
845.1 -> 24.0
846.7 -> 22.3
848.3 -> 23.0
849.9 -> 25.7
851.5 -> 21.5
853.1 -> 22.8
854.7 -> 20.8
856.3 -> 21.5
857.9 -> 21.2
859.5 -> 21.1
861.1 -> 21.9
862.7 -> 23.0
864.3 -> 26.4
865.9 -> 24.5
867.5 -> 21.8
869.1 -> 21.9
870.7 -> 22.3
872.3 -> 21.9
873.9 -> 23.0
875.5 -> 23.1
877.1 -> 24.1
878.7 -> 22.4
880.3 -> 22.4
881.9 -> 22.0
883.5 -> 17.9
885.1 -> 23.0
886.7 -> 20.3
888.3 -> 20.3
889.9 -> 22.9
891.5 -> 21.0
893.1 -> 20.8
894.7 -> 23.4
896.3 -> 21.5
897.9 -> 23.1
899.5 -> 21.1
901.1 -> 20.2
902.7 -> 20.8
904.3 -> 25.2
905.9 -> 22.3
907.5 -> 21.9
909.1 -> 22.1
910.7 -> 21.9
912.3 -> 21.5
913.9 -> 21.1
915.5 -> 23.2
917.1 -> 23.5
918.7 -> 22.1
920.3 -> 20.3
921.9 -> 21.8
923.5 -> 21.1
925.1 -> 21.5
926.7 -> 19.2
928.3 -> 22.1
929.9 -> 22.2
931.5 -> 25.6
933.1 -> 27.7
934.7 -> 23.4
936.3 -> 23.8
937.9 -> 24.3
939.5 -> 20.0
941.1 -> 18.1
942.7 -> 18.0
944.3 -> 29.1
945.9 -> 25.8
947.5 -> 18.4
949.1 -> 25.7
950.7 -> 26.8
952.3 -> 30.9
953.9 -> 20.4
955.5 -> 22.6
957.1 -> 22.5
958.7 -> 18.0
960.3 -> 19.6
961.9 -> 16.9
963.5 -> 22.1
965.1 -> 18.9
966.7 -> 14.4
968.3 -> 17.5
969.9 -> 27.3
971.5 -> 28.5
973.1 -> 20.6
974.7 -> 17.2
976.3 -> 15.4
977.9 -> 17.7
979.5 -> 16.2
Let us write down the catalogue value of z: 0.13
